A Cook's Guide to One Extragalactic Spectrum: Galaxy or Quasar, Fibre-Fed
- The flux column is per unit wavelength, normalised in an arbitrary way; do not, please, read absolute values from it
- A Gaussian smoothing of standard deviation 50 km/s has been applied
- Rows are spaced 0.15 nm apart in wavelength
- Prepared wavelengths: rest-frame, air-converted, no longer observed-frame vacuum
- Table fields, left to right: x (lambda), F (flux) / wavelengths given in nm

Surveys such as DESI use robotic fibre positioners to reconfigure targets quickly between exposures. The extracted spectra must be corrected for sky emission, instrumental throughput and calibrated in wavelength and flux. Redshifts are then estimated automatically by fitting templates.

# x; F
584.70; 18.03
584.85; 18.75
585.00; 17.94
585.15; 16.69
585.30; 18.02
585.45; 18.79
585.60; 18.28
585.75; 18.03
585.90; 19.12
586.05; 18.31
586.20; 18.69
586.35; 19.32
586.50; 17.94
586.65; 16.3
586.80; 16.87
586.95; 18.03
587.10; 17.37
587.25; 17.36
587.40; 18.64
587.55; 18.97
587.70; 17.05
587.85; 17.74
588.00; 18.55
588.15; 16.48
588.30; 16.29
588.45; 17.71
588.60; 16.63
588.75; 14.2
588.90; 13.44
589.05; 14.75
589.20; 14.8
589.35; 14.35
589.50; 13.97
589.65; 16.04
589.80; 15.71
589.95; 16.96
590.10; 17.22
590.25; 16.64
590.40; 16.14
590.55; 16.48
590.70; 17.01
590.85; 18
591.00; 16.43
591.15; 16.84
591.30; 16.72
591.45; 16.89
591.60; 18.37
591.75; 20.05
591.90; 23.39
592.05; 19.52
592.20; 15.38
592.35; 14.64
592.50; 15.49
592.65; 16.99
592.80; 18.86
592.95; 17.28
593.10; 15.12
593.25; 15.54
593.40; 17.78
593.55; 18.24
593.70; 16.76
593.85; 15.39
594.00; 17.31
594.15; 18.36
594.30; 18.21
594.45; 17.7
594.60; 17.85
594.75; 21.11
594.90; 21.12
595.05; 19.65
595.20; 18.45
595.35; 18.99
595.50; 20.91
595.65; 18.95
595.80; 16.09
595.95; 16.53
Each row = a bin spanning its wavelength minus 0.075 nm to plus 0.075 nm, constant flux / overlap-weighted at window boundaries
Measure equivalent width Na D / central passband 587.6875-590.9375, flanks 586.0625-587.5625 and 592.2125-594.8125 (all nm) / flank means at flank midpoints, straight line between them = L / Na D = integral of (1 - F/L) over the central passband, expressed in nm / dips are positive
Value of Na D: 0.27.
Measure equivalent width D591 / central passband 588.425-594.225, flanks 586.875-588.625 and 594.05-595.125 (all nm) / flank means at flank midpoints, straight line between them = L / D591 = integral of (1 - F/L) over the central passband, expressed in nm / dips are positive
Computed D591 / 0.53 nm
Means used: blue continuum 17.6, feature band 16.7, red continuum 19.1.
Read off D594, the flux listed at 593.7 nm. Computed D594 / 16.76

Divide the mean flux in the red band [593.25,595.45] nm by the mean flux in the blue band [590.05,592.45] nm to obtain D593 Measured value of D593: 1.05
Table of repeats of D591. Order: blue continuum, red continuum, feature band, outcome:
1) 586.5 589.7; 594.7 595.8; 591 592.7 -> 0.05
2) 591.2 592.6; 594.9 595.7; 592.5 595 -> 0.15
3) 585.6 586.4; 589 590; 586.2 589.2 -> -0.01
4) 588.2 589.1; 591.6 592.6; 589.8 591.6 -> 0.02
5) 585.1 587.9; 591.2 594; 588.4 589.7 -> 0.20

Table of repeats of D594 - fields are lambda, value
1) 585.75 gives 18.03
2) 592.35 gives 14.64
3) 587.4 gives 18.64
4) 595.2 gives 18.45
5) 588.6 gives 16.63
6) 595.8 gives 16.09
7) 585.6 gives 18.28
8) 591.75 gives 20.05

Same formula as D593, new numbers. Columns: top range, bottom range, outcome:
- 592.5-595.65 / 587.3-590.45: 1.11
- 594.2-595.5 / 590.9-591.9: 1.07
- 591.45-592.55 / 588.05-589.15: 1.15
